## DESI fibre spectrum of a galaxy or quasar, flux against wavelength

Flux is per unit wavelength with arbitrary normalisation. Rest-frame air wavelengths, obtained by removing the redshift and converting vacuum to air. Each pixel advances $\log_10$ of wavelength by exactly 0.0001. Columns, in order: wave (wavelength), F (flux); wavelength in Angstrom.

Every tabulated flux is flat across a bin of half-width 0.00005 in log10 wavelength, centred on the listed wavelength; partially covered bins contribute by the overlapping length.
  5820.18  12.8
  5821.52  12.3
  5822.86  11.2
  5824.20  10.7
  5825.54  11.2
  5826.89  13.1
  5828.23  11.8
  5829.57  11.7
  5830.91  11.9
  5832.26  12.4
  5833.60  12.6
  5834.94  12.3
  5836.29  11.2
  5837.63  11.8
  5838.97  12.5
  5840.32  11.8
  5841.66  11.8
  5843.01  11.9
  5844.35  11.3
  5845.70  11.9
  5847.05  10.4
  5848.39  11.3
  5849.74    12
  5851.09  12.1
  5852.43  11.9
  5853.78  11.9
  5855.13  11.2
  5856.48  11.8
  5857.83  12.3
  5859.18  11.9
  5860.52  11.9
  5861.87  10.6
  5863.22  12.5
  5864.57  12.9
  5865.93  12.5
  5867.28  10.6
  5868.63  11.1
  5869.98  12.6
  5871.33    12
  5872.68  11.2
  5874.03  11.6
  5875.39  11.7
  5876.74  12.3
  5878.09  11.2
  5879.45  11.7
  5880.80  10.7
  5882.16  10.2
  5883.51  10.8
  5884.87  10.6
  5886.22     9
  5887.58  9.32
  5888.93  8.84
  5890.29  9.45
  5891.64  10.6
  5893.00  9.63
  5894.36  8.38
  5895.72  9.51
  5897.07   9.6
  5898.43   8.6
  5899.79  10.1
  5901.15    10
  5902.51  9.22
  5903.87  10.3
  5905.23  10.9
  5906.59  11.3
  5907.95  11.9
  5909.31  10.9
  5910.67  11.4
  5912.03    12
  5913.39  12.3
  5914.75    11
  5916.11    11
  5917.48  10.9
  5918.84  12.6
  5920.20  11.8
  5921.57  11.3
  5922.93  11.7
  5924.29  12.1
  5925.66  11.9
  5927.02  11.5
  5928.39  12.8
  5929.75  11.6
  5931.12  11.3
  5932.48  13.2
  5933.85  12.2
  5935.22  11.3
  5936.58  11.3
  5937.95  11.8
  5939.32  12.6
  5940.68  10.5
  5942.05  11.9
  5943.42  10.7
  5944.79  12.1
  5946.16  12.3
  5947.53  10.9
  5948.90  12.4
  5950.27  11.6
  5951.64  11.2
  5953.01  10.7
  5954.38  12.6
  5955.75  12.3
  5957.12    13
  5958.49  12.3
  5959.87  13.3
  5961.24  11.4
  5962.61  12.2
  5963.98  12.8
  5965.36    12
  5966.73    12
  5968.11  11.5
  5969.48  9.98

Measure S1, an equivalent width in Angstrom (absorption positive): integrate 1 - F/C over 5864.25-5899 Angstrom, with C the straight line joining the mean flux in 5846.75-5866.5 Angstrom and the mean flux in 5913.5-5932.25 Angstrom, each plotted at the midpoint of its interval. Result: 3.4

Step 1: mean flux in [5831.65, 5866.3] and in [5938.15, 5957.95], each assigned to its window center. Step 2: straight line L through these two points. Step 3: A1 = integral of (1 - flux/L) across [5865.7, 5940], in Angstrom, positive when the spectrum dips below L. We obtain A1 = 4.9 Angstrom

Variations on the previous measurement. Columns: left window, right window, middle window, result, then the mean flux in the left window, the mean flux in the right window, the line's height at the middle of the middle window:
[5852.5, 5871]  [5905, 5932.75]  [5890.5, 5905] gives 2.60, 11.8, 11.7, 11.7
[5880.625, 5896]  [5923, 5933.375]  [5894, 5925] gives 0.36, 9.72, 12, 11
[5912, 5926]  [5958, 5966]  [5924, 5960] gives 0.42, 11.7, 12.3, 12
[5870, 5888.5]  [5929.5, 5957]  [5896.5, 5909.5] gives 1.16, 11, 11.8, 11.3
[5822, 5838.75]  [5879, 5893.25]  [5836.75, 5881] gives -3.27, 11.9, 10.1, 10.9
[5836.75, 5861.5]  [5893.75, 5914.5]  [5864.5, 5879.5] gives -0.72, 11.7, 10.4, 11.2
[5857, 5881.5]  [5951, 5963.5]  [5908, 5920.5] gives 0.40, 11.7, 12.1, 11.9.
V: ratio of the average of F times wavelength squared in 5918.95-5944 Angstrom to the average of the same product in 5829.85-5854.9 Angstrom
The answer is 1.03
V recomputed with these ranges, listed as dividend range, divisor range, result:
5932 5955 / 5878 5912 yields 1.17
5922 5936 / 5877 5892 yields 1.18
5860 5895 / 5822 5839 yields 0.93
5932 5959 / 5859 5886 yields 1.06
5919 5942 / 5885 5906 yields 1.25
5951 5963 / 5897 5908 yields 1.22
